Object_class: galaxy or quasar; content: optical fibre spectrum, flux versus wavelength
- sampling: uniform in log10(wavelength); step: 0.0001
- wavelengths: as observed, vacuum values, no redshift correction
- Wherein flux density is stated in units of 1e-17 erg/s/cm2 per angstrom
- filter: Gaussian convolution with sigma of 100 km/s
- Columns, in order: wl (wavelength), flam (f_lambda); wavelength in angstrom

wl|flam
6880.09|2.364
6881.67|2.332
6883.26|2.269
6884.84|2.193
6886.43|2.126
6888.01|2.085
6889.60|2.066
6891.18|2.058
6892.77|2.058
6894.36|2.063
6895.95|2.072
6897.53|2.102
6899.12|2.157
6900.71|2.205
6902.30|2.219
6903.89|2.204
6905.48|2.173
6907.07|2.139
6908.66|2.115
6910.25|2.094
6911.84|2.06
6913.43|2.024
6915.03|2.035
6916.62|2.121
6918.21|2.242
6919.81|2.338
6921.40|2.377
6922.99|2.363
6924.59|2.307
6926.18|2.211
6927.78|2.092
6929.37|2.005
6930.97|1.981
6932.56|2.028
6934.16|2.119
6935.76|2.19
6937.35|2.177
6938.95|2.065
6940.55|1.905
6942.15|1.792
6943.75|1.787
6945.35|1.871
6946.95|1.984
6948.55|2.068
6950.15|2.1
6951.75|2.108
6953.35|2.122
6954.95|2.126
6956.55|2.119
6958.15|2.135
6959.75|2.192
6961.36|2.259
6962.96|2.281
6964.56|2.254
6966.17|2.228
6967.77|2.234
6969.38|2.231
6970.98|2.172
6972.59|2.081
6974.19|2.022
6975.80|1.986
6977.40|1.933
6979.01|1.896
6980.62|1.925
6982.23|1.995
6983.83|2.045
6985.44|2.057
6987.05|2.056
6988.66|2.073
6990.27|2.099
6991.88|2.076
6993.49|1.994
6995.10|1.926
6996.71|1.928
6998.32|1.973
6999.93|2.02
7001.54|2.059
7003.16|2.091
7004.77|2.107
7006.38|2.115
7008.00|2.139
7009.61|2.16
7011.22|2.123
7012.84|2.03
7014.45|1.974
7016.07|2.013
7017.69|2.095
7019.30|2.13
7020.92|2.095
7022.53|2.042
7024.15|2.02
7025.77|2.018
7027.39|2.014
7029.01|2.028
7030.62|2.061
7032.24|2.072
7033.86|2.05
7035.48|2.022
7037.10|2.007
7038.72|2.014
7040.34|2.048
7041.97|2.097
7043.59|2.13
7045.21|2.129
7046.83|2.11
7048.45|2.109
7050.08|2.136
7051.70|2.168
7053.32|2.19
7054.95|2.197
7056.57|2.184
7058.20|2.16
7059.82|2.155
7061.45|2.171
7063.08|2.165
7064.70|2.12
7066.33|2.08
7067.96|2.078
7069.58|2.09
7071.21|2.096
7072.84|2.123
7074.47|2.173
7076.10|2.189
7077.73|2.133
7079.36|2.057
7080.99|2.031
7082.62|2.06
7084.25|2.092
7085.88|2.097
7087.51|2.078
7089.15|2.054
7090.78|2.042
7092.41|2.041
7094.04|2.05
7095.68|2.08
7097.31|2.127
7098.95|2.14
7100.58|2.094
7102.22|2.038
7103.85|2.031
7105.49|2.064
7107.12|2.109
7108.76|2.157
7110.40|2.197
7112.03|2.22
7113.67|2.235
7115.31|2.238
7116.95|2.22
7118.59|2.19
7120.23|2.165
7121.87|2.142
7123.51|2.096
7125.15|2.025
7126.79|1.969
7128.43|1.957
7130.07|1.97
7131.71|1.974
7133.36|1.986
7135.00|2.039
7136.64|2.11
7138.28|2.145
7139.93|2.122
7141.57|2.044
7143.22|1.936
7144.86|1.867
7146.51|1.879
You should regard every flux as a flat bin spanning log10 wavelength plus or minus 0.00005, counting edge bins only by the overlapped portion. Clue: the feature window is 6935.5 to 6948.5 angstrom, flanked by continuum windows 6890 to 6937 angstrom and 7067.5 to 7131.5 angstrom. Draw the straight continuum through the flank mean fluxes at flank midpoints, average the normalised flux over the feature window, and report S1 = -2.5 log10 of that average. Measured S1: 0.09 mag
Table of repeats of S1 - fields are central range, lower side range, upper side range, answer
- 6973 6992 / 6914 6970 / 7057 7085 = 0.06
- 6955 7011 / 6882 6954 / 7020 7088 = 0.01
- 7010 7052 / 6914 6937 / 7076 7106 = 0.02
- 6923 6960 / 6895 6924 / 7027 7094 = 0.04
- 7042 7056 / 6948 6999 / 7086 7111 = -0.03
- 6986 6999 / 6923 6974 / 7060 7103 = 0.05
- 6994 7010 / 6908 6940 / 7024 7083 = 0.04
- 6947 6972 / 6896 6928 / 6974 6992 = -0.05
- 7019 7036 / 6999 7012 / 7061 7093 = 0.03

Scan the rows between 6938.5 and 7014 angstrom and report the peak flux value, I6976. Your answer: 2.281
